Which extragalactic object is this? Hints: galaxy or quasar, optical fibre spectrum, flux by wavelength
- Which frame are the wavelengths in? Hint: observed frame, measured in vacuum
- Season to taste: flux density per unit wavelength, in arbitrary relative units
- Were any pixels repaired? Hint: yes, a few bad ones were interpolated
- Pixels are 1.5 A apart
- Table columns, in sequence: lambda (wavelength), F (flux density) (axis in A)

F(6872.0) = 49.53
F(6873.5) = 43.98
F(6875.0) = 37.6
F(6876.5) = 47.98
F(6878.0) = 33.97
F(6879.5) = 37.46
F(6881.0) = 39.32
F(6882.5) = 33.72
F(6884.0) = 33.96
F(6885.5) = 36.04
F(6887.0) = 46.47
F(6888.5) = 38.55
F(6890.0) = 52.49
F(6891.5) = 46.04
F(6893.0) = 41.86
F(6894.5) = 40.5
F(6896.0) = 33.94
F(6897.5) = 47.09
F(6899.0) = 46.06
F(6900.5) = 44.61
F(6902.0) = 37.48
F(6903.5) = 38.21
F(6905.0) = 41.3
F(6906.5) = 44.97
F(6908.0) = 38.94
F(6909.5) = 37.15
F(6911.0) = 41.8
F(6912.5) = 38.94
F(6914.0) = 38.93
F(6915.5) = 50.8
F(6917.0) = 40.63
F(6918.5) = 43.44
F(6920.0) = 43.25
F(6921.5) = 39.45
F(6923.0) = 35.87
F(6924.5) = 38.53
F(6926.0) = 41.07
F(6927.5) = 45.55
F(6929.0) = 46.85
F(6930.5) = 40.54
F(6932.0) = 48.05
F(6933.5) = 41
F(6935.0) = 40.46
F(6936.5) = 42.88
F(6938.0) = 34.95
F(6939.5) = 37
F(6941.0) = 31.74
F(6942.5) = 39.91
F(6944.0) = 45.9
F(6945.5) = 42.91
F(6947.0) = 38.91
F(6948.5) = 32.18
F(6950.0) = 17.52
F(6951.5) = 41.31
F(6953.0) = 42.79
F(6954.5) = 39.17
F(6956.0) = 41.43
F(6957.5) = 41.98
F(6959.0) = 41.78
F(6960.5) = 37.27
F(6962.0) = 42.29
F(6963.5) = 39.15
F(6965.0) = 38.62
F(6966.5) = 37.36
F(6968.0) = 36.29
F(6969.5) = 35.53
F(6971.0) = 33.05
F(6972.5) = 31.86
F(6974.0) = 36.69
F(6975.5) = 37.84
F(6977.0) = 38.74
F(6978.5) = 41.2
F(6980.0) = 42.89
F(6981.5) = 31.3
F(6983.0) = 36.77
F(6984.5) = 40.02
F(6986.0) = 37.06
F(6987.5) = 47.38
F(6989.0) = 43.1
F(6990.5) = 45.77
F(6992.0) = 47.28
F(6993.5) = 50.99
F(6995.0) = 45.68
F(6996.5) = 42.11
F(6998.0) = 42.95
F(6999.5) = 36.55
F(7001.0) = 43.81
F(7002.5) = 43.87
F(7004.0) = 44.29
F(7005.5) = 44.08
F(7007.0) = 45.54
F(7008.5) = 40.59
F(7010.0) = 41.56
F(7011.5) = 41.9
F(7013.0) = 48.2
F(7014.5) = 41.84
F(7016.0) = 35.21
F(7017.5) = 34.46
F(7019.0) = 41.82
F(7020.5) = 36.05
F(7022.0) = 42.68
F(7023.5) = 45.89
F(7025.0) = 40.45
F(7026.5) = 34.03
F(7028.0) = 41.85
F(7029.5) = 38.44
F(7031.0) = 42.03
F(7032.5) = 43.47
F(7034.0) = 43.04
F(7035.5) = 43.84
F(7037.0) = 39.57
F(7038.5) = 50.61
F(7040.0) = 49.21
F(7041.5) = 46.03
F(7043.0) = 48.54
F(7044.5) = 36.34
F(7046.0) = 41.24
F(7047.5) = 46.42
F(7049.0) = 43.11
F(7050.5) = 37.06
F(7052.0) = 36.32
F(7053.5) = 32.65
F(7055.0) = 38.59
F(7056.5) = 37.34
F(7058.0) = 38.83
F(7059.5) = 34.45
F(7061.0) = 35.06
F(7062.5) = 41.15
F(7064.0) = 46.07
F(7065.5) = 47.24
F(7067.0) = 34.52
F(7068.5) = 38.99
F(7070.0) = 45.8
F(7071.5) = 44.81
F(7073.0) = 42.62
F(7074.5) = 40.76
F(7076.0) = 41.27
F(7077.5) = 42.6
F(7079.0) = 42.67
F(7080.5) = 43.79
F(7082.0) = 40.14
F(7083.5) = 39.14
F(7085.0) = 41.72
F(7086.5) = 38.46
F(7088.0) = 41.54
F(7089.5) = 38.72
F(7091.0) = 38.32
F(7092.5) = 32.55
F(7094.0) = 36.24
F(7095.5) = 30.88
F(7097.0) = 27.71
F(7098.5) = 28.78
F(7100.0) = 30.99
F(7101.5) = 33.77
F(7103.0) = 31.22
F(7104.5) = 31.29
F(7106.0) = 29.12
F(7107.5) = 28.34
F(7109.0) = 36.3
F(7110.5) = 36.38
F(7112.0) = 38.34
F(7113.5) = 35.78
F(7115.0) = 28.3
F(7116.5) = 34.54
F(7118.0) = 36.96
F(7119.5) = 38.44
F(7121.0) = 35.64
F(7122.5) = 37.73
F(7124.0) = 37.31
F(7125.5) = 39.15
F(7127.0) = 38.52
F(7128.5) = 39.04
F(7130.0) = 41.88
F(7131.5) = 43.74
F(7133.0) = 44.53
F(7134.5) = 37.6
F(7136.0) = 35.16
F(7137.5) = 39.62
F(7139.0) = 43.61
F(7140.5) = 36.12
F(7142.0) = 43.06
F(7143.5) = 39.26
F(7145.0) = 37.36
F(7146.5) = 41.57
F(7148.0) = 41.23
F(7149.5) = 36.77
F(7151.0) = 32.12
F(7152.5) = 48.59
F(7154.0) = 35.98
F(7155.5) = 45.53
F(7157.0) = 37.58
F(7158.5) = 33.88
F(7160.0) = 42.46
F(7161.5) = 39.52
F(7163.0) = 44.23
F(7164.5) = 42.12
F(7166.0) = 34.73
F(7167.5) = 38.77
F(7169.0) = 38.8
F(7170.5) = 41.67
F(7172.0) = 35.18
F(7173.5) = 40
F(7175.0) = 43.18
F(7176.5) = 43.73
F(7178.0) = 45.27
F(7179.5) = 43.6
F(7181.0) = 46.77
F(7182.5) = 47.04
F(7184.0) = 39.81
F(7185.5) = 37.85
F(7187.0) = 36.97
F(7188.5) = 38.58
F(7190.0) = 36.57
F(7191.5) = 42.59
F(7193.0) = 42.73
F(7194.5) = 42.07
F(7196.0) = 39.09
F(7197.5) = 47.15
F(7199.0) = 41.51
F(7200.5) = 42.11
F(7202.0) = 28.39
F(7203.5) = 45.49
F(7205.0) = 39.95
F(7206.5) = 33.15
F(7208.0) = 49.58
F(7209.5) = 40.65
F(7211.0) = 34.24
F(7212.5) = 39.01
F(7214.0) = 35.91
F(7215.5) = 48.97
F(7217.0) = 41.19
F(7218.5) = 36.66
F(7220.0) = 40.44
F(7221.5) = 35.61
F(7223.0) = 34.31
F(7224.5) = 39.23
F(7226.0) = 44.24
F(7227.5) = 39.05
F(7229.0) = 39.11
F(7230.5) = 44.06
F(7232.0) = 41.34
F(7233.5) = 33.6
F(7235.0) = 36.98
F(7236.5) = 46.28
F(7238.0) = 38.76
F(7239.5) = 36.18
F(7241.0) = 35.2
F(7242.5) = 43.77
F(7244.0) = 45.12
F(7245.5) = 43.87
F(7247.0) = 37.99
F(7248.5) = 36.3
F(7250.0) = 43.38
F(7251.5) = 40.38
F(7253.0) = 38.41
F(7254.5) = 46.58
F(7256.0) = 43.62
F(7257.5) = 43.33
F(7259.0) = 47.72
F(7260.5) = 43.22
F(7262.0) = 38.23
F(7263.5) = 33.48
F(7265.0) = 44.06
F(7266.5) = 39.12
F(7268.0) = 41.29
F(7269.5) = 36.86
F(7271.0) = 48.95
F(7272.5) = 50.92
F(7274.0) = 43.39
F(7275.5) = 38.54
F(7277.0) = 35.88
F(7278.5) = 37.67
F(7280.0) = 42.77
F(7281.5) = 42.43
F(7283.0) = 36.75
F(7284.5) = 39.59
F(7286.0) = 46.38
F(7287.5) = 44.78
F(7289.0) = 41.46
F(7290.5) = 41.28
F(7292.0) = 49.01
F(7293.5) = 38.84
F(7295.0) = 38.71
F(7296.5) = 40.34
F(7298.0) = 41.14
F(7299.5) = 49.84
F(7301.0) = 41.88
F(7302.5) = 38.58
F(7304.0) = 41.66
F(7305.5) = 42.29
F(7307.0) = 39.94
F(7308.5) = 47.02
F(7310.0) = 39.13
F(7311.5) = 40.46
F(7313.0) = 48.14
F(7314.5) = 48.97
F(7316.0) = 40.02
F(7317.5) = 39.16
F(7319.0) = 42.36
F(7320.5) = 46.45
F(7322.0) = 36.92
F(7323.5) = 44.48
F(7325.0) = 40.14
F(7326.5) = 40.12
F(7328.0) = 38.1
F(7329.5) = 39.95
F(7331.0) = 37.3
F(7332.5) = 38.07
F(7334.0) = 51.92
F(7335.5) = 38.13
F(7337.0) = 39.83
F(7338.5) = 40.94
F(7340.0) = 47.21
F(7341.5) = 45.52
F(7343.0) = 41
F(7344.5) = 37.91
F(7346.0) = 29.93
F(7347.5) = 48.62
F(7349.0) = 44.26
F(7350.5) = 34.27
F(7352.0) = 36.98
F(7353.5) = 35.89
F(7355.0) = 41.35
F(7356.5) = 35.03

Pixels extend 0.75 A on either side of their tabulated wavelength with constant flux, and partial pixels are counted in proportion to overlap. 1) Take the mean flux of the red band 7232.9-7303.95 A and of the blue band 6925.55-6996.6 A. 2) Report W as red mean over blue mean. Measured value 1.04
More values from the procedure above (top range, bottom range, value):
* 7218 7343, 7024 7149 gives 1.06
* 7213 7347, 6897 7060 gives 1.01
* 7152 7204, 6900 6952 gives 1.02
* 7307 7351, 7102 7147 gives 1.12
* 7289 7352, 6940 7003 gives 1.05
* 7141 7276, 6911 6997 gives 1.01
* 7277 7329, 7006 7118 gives 1.07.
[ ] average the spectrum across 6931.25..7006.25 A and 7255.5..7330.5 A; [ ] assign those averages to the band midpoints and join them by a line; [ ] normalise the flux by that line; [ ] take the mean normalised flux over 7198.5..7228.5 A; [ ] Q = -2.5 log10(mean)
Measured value 0.052 mag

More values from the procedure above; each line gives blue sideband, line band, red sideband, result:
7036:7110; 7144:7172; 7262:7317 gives 0.01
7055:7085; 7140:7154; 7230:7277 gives 0.04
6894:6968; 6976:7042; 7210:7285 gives -0.05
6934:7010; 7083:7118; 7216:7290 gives 0.17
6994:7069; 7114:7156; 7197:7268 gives 0.05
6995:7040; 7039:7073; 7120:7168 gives 0.01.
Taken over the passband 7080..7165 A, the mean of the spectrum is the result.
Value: 37.5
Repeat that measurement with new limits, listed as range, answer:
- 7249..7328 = 42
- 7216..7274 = 40.8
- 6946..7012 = 40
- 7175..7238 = 40.5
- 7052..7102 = 38.4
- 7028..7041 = 43.7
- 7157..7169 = 39.2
